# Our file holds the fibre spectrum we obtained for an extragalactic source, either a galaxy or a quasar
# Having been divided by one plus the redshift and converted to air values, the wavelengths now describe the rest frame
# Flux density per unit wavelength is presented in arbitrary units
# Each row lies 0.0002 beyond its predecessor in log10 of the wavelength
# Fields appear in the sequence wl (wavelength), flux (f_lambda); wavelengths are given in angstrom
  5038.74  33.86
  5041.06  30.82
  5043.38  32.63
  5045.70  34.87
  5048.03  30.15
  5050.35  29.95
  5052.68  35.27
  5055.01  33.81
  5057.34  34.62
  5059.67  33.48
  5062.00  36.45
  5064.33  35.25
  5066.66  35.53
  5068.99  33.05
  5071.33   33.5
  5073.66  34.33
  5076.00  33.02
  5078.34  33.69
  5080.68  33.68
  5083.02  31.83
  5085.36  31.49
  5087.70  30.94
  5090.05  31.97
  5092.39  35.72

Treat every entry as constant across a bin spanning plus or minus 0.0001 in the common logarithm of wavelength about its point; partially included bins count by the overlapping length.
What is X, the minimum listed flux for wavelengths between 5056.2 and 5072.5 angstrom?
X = 33.05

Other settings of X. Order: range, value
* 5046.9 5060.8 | 29.95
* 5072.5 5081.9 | 33.02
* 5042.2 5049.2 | 30.15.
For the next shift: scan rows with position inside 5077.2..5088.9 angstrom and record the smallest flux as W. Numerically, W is 30.94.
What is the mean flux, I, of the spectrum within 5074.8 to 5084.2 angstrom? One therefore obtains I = 33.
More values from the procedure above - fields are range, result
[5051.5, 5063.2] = 34.7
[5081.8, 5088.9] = 31.4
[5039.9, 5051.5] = 31.7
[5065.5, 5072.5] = 34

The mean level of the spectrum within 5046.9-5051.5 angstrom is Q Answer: 30.1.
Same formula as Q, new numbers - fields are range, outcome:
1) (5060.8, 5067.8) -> 35.8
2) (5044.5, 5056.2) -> 32.8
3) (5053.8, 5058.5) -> 34.2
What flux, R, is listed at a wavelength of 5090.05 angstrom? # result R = 31.97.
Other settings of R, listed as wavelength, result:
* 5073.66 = 34.33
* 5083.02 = 31.83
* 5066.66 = 35.53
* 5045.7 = 34.87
